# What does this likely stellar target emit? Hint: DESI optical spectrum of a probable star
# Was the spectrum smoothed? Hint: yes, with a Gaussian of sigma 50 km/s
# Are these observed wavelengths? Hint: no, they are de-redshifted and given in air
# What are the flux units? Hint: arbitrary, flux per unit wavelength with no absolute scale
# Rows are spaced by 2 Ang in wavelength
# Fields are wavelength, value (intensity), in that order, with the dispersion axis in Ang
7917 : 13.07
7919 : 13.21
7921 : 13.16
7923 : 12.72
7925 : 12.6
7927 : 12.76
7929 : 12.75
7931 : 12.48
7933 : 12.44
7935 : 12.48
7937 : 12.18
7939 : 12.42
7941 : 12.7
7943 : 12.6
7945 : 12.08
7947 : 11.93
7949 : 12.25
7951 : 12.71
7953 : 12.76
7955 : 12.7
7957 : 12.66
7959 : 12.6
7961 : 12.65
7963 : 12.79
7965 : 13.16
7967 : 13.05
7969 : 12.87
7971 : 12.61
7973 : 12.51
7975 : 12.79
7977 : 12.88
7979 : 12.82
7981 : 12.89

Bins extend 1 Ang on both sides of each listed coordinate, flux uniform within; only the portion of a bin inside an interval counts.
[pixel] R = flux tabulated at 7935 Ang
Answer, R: 12.48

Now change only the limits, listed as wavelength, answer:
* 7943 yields 12.6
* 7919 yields 13.21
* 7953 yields 12.76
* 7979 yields 12.82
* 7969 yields 12.87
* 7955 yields 12.7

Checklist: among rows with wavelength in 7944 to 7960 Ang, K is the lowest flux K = 11.93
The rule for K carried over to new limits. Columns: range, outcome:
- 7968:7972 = 12.61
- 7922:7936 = 12.44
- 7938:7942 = 12.42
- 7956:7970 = 12.6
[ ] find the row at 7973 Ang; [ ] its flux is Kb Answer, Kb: 12.51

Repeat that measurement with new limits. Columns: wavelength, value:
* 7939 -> 12.42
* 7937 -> 12.18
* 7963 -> 12.79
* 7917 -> 13.07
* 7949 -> 12.25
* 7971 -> 12.61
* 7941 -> 12.7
